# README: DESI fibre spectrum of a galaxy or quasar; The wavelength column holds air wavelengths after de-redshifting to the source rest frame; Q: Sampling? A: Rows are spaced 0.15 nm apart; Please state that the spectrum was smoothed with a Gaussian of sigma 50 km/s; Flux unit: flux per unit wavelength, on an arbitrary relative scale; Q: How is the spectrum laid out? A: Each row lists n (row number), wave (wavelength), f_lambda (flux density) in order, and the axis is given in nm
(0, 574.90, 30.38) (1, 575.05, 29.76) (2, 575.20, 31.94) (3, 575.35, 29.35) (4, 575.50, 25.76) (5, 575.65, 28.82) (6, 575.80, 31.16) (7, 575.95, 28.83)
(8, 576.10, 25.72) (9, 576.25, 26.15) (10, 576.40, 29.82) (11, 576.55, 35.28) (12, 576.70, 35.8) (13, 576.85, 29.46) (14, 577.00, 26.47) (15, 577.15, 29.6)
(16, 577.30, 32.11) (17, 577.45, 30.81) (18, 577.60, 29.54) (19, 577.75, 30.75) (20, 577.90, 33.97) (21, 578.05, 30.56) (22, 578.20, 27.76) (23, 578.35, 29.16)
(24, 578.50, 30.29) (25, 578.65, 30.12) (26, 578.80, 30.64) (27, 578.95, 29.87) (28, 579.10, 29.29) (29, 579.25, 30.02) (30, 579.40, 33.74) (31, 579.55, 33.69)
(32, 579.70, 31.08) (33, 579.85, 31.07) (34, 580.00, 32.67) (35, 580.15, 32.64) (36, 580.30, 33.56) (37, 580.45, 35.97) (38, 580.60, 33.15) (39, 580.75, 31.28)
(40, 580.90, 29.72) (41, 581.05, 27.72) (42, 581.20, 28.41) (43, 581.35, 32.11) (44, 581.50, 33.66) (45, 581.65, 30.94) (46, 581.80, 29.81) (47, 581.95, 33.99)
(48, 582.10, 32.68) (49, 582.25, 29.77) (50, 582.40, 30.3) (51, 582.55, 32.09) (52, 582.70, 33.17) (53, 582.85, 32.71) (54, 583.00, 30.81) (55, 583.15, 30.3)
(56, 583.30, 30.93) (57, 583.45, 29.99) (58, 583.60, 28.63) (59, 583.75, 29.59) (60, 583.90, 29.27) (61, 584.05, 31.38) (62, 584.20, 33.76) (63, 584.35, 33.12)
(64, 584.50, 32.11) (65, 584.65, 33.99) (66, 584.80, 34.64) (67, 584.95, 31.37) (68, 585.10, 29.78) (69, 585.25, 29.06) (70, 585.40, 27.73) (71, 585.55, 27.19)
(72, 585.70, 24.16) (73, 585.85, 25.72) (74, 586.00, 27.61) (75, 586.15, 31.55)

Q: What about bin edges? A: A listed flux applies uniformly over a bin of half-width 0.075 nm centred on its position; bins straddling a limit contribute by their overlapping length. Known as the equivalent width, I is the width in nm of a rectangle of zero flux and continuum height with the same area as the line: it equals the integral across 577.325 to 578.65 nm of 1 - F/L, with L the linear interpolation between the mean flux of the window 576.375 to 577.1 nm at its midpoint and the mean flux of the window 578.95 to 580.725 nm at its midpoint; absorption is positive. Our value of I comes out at 0.06 nm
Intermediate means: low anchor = 31.4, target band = 30.4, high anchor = 32.3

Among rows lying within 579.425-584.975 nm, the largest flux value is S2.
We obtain 35.97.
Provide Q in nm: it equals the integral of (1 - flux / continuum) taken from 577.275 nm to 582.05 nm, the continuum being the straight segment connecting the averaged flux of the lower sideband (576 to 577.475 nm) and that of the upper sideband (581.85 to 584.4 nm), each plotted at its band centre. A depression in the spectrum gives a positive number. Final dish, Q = -0.10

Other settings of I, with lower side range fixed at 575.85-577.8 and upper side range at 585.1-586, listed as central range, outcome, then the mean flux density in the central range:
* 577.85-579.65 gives -0.08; 30.7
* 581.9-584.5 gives -0.32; 31.3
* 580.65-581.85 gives -0.08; 30.5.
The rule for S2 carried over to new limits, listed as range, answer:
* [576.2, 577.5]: 35.8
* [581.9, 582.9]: 33.99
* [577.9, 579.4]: 33.74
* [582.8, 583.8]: 32.71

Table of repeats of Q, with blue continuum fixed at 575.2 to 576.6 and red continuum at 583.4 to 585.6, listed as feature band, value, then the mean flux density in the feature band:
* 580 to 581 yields -0.087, 32.6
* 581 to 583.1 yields -0.070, 31.3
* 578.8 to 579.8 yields -0.050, 31.2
